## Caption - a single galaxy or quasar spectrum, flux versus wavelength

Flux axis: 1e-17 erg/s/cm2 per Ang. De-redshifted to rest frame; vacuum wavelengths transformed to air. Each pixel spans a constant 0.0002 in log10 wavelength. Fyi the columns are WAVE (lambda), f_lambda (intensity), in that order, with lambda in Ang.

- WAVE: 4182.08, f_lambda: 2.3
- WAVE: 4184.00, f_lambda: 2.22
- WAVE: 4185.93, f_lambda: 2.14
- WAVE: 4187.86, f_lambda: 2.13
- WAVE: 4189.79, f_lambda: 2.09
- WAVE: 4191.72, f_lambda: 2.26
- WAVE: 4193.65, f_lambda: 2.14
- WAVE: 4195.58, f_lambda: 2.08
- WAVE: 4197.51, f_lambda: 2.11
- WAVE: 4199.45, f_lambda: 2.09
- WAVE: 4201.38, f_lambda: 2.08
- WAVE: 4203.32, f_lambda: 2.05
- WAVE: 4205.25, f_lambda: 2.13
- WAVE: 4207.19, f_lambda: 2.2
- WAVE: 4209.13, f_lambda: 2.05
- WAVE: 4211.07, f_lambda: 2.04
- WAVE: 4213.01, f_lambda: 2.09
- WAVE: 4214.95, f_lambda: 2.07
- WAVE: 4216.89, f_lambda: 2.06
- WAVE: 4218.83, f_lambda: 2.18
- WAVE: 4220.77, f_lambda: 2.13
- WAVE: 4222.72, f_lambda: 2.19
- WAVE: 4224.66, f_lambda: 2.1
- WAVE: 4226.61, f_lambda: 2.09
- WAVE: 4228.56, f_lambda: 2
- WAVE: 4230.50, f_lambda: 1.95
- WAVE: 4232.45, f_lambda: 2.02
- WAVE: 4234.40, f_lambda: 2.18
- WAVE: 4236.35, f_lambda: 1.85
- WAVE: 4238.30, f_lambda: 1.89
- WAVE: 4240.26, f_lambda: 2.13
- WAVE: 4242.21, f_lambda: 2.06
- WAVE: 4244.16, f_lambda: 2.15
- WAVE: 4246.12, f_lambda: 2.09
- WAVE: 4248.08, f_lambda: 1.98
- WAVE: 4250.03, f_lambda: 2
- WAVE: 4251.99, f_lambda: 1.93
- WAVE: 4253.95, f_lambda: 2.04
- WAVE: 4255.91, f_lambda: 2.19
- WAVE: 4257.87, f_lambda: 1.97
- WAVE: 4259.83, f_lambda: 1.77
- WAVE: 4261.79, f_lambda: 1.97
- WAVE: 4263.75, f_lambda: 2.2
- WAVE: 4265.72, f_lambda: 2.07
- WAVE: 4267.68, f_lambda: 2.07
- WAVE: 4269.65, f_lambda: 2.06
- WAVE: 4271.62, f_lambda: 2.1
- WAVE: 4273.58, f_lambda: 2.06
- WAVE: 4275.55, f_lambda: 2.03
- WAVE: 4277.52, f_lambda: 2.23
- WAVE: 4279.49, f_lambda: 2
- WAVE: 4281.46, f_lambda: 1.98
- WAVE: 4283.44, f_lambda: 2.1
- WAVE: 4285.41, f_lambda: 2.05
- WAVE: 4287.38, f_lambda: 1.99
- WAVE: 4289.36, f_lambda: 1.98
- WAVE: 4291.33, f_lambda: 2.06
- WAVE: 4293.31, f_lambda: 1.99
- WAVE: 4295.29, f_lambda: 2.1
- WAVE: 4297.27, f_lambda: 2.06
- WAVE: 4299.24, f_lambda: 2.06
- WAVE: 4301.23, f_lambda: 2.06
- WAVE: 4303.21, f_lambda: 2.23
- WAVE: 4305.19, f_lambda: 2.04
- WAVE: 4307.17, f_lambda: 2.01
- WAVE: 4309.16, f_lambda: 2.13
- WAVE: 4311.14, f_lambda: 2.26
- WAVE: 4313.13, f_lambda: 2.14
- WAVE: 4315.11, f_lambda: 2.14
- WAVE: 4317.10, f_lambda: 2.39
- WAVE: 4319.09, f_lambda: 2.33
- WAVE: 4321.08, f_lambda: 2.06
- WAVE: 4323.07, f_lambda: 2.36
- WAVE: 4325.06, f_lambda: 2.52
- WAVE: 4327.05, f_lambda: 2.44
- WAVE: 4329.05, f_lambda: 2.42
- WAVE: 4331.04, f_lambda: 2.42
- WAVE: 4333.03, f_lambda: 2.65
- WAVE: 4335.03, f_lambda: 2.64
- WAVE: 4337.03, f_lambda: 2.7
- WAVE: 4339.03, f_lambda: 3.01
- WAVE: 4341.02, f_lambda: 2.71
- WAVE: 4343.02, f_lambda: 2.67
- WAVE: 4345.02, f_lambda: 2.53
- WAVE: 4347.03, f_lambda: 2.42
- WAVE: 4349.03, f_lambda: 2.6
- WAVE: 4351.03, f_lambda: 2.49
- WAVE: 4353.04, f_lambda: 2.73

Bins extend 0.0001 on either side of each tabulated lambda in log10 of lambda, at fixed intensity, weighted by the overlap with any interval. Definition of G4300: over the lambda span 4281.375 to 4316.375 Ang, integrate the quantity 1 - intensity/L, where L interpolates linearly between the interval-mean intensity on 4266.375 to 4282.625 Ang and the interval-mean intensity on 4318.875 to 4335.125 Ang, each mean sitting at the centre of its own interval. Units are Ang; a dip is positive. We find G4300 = 2.3 Ang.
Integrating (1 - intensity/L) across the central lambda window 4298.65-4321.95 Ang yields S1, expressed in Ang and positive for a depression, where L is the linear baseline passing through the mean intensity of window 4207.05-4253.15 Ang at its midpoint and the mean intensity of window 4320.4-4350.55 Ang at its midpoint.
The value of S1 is 2.6 Ang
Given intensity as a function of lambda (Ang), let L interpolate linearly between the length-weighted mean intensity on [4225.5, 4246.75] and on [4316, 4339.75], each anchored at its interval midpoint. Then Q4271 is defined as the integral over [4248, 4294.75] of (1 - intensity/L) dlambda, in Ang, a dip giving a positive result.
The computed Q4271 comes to 3.6 Ang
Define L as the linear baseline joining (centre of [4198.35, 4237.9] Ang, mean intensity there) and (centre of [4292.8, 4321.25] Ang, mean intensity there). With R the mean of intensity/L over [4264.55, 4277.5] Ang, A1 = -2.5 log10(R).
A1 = 0.02 mag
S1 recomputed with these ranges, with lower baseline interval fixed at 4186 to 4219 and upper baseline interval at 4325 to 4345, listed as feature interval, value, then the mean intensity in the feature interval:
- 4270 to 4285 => 2.04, 2.07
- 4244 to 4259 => 1.71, 2.03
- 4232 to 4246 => 1.28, 2.04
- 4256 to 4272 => 2.13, 2.03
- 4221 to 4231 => 0.55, 2.08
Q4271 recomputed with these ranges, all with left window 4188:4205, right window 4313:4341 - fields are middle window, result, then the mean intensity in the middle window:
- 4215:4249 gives 2.26 Ang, 2.06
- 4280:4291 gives 1.55 Ang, 2.02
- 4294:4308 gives 1.84 Ang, 2.08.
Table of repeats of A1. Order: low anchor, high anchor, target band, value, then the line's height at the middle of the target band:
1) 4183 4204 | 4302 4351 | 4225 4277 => 0.109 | 2.25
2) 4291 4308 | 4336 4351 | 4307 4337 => 0.010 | 2.37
